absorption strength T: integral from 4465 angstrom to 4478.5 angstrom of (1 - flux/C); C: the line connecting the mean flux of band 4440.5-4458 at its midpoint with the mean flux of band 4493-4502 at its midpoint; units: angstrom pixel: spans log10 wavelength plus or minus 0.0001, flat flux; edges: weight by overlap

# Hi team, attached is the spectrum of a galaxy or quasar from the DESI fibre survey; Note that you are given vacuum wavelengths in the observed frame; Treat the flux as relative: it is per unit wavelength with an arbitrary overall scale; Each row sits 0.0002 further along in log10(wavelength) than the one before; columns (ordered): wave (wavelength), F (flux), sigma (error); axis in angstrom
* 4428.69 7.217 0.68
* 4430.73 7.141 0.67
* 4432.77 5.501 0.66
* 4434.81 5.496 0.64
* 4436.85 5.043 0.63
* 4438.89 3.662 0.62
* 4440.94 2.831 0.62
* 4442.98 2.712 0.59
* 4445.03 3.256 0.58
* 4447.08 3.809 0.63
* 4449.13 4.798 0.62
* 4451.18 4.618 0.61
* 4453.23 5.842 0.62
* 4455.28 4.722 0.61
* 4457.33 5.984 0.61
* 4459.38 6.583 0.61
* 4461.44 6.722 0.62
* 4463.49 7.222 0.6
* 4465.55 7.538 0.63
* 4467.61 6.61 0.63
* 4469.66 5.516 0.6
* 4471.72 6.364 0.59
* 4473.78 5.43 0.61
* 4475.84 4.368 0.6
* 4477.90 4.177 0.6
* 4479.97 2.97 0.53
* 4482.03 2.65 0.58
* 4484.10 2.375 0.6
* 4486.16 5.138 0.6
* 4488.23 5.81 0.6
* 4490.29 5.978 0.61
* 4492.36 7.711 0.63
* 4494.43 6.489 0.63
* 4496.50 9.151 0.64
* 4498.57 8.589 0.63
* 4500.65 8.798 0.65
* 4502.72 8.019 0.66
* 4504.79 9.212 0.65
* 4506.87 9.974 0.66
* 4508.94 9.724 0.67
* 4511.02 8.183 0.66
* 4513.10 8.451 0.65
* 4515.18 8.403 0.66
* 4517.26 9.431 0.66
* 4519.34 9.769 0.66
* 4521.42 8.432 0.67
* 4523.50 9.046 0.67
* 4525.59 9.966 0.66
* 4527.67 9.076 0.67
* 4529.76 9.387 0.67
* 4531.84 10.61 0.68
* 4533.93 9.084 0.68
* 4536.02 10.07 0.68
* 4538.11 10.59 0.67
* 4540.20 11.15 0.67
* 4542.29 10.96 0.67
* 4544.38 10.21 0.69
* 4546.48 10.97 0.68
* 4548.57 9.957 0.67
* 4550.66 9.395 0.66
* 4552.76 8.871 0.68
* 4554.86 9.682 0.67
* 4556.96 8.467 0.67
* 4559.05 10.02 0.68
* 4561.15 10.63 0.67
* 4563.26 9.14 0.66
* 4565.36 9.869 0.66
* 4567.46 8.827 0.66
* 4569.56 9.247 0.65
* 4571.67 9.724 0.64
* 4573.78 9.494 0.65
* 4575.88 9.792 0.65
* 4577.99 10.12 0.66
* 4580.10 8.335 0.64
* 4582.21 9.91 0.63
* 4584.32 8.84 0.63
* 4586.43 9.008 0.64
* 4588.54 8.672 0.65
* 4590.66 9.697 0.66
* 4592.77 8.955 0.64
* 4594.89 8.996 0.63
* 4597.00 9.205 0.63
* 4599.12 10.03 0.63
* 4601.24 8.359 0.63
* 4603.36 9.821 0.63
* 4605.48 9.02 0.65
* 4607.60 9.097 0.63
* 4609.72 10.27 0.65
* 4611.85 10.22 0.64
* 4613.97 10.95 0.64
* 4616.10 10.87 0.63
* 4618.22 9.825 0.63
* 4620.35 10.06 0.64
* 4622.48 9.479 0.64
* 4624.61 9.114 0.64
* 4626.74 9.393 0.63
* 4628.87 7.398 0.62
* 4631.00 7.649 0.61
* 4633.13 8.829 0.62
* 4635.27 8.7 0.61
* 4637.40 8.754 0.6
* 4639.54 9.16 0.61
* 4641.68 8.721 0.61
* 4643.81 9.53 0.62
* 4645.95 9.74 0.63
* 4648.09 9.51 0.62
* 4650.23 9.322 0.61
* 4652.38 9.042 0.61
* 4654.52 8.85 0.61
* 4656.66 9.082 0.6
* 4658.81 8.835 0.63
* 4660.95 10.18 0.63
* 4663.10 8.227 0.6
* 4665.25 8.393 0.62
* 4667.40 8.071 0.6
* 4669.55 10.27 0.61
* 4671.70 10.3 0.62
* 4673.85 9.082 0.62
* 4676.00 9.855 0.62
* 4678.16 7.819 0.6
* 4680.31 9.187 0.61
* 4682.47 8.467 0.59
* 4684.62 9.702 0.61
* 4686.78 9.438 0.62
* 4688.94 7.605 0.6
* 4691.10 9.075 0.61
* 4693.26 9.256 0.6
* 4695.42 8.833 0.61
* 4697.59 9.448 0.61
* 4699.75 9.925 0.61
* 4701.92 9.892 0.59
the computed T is 0.8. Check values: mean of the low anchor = 4.3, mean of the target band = 5.7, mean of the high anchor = 8.22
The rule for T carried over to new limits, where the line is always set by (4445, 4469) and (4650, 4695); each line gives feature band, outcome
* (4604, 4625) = -4.5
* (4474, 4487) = 5.1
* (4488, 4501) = -2.5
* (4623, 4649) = -1.2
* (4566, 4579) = -3.5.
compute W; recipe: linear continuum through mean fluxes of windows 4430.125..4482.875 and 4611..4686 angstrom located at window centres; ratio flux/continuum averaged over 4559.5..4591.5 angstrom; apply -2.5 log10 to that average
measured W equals -0.23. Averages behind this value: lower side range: 5.05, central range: 9.43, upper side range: 9.21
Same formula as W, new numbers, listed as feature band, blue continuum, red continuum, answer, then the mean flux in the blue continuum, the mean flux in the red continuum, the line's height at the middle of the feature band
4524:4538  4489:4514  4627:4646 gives -0.16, 8.33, 8.7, 8.41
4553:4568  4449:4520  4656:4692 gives -0.24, 6.68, 9.03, 7.62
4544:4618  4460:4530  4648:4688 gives -0.17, 7.23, 9.12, 8.17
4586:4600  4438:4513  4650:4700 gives -0.18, 5.97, 9.08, 7.8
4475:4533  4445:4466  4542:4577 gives 0.01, 5.61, 9.69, 7.51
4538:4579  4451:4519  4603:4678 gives -0.24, 6.69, 9.28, 7.91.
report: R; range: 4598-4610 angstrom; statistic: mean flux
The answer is 9.38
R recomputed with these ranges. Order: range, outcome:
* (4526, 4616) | 9.65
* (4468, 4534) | 7.42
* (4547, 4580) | 9.54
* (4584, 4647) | 9.28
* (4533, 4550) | 10.4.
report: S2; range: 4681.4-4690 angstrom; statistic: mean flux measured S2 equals 8.81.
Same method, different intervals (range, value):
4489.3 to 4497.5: 7.33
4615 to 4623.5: 10.1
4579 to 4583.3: 9.13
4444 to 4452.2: 4.12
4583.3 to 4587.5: 8.93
